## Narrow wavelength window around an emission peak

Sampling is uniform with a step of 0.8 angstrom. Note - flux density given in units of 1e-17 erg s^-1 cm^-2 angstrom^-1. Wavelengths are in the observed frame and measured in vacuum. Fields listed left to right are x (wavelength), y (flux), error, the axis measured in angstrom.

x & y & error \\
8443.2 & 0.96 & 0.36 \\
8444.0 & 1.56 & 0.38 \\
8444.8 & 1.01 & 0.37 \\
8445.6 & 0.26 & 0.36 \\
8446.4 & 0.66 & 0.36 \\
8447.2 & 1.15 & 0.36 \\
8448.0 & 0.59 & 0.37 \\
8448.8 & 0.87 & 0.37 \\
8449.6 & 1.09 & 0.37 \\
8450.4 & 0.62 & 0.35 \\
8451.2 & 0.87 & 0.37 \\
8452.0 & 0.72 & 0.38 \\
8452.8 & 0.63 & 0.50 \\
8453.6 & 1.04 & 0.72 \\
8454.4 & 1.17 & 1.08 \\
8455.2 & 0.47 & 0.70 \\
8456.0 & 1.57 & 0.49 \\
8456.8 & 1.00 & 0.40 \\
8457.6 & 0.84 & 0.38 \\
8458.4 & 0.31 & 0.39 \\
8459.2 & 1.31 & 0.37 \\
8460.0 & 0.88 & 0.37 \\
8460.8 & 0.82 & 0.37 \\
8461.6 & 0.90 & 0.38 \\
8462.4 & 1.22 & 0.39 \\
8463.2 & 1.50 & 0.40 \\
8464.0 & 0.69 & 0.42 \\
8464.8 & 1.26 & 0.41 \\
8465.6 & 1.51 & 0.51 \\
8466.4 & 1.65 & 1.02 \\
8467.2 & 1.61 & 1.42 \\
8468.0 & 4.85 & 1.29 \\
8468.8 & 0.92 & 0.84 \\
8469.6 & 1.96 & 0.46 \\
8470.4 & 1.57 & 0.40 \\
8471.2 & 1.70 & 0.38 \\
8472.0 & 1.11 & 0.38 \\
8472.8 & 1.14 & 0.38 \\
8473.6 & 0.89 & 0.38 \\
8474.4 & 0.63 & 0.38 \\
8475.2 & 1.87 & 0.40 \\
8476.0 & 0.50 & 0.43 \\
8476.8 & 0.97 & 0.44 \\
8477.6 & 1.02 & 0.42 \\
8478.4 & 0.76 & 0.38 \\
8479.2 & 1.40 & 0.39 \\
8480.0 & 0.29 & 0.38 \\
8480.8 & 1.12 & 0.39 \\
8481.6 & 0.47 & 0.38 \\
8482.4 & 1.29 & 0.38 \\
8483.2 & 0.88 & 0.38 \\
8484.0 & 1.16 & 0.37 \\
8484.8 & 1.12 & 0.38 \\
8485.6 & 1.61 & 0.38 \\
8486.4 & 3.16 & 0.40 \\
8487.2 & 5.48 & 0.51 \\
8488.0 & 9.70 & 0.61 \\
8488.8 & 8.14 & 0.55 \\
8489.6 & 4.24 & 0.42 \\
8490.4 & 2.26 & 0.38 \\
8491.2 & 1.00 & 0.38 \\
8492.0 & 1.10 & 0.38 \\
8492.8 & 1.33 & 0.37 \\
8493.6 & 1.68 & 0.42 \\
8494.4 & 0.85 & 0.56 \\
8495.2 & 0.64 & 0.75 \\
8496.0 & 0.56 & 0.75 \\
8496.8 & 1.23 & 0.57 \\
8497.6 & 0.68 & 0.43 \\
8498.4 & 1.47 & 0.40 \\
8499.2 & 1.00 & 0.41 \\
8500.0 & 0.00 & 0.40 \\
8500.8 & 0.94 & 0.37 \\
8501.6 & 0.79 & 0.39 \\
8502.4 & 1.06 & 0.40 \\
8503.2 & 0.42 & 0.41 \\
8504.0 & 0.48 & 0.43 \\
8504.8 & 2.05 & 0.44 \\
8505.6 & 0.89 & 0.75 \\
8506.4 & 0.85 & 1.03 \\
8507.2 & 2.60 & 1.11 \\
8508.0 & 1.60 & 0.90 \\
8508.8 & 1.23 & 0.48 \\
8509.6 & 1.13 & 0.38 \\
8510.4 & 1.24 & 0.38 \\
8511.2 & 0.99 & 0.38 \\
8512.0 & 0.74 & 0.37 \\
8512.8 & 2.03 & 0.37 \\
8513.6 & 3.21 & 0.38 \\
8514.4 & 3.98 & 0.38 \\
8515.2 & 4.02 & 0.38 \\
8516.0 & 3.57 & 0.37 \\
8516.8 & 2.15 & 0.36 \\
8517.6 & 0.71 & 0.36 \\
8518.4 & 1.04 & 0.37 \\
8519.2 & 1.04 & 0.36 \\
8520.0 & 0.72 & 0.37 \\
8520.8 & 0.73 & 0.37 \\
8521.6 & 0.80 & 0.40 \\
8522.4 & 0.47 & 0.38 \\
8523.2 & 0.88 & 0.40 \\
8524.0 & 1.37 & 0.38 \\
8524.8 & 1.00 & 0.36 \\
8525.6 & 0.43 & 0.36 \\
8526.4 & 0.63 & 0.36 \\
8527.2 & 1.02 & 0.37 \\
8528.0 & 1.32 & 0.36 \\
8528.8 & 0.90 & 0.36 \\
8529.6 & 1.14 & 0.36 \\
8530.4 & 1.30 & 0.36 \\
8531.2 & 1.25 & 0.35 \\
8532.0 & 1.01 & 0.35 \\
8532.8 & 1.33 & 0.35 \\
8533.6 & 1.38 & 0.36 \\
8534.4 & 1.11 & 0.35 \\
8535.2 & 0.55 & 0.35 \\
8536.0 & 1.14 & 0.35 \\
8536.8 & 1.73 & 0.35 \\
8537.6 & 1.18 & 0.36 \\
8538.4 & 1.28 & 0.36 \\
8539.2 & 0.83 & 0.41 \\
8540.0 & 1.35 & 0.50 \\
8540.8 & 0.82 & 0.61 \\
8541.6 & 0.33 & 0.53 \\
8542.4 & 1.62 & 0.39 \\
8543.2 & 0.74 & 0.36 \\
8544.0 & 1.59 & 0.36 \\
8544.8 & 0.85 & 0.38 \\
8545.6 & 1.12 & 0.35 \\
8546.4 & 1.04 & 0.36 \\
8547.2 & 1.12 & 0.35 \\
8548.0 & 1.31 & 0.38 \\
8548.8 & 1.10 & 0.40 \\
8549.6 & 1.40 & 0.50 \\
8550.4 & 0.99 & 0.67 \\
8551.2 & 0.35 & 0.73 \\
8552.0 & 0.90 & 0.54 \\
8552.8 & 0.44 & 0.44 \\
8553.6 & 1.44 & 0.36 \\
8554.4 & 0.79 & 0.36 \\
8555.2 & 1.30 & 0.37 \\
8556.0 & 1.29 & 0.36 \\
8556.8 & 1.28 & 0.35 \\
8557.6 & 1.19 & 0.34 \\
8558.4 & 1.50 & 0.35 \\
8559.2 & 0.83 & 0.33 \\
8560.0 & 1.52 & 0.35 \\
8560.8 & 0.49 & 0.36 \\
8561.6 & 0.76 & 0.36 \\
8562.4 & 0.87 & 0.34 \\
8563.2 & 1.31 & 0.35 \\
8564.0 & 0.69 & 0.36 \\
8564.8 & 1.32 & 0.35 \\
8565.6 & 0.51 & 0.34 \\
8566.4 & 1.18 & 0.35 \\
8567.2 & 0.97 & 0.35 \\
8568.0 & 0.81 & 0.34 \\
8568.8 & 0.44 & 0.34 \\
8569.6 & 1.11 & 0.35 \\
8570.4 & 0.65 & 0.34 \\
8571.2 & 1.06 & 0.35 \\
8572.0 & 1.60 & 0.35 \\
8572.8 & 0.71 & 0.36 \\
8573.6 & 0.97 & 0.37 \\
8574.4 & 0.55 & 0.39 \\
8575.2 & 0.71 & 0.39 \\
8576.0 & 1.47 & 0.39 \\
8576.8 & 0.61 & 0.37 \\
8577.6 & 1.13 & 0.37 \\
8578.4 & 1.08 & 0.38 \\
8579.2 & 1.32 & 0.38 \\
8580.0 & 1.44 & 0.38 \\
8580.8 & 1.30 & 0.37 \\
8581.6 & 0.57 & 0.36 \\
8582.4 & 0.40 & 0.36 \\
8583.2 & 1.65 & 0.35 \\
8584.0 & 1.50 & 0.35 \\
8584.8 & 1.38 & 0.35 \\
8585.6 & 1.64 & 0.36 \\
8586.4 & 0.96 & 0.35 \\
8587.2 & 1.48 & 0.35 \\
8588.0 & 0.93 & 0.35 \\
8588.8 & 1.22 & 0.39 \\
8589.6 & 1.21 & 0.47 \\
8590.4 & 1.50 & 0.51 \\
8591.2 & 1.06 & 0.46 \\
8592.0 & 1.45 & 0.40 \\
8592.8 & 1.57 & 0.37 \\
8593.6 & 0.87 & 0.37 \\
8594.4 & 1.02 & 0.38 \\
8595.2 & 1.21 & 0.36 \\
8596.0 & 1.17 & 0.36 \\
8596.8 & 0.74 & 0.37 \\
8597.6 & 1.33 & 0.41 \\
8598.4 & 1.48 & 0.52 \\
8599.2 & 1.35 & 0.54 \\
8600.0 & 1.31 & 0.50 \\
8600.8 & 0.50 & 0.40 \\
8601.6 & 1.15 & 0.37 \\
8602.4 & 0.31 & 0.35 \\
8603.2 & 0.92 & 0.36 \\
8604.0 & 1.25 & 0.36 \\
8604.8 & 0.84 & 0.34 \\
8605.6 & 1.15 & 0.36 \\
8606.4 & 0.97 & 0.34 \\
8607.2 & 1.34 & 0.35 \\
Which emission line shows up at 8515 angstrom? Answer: [N II]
